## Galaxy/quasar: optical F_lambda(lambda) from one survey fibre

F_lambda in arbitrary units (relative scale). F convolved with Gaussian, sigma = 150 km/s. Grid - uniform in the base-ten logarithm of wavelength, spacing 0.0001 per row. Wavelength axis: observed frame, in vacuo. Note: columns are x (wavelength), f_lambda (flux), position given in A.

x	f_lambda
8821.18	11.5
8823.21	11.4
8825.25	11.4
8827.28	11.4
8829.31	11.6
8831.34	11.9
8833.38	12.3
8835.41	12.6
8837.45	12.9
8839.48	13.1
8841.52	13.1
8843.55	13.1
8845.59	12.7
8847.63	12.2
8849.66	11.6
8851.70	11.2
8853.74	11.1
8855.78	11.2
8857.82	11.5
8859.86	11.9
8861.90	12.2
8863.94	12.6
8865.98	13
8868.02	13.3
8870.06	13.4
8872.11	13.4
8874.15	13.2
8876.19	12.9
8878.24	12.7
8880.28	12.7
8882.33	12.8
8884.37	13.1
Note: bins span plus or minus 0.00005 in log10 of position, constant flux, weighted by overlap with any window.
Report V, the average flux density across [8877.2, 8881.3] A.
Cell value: 12.7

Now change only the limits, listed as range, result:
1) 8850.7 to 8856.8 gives 11.2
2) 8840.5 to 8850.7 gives 12.5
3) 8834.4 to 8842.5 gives 12.9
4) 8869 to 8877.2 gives 13.2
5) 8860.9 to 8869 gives 12.8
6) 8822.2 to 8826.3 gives 11.4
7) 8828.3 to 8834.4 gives 11.9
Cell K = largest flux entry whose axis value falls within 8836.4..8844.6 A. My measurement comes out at 13.1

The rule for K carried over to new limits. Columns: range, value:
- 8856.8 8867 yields 13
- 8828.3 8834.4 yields 12.3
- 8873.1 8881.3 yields 13.2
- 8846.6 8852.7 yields 12.2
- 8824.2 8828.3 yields 11.4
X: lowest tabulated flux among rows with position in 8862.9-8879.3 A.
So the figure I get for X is 12.6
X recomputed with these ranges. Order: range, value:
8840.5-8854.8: 11.1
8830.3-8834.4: 11.9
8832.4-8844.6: 12.3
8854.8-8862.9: 11.2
